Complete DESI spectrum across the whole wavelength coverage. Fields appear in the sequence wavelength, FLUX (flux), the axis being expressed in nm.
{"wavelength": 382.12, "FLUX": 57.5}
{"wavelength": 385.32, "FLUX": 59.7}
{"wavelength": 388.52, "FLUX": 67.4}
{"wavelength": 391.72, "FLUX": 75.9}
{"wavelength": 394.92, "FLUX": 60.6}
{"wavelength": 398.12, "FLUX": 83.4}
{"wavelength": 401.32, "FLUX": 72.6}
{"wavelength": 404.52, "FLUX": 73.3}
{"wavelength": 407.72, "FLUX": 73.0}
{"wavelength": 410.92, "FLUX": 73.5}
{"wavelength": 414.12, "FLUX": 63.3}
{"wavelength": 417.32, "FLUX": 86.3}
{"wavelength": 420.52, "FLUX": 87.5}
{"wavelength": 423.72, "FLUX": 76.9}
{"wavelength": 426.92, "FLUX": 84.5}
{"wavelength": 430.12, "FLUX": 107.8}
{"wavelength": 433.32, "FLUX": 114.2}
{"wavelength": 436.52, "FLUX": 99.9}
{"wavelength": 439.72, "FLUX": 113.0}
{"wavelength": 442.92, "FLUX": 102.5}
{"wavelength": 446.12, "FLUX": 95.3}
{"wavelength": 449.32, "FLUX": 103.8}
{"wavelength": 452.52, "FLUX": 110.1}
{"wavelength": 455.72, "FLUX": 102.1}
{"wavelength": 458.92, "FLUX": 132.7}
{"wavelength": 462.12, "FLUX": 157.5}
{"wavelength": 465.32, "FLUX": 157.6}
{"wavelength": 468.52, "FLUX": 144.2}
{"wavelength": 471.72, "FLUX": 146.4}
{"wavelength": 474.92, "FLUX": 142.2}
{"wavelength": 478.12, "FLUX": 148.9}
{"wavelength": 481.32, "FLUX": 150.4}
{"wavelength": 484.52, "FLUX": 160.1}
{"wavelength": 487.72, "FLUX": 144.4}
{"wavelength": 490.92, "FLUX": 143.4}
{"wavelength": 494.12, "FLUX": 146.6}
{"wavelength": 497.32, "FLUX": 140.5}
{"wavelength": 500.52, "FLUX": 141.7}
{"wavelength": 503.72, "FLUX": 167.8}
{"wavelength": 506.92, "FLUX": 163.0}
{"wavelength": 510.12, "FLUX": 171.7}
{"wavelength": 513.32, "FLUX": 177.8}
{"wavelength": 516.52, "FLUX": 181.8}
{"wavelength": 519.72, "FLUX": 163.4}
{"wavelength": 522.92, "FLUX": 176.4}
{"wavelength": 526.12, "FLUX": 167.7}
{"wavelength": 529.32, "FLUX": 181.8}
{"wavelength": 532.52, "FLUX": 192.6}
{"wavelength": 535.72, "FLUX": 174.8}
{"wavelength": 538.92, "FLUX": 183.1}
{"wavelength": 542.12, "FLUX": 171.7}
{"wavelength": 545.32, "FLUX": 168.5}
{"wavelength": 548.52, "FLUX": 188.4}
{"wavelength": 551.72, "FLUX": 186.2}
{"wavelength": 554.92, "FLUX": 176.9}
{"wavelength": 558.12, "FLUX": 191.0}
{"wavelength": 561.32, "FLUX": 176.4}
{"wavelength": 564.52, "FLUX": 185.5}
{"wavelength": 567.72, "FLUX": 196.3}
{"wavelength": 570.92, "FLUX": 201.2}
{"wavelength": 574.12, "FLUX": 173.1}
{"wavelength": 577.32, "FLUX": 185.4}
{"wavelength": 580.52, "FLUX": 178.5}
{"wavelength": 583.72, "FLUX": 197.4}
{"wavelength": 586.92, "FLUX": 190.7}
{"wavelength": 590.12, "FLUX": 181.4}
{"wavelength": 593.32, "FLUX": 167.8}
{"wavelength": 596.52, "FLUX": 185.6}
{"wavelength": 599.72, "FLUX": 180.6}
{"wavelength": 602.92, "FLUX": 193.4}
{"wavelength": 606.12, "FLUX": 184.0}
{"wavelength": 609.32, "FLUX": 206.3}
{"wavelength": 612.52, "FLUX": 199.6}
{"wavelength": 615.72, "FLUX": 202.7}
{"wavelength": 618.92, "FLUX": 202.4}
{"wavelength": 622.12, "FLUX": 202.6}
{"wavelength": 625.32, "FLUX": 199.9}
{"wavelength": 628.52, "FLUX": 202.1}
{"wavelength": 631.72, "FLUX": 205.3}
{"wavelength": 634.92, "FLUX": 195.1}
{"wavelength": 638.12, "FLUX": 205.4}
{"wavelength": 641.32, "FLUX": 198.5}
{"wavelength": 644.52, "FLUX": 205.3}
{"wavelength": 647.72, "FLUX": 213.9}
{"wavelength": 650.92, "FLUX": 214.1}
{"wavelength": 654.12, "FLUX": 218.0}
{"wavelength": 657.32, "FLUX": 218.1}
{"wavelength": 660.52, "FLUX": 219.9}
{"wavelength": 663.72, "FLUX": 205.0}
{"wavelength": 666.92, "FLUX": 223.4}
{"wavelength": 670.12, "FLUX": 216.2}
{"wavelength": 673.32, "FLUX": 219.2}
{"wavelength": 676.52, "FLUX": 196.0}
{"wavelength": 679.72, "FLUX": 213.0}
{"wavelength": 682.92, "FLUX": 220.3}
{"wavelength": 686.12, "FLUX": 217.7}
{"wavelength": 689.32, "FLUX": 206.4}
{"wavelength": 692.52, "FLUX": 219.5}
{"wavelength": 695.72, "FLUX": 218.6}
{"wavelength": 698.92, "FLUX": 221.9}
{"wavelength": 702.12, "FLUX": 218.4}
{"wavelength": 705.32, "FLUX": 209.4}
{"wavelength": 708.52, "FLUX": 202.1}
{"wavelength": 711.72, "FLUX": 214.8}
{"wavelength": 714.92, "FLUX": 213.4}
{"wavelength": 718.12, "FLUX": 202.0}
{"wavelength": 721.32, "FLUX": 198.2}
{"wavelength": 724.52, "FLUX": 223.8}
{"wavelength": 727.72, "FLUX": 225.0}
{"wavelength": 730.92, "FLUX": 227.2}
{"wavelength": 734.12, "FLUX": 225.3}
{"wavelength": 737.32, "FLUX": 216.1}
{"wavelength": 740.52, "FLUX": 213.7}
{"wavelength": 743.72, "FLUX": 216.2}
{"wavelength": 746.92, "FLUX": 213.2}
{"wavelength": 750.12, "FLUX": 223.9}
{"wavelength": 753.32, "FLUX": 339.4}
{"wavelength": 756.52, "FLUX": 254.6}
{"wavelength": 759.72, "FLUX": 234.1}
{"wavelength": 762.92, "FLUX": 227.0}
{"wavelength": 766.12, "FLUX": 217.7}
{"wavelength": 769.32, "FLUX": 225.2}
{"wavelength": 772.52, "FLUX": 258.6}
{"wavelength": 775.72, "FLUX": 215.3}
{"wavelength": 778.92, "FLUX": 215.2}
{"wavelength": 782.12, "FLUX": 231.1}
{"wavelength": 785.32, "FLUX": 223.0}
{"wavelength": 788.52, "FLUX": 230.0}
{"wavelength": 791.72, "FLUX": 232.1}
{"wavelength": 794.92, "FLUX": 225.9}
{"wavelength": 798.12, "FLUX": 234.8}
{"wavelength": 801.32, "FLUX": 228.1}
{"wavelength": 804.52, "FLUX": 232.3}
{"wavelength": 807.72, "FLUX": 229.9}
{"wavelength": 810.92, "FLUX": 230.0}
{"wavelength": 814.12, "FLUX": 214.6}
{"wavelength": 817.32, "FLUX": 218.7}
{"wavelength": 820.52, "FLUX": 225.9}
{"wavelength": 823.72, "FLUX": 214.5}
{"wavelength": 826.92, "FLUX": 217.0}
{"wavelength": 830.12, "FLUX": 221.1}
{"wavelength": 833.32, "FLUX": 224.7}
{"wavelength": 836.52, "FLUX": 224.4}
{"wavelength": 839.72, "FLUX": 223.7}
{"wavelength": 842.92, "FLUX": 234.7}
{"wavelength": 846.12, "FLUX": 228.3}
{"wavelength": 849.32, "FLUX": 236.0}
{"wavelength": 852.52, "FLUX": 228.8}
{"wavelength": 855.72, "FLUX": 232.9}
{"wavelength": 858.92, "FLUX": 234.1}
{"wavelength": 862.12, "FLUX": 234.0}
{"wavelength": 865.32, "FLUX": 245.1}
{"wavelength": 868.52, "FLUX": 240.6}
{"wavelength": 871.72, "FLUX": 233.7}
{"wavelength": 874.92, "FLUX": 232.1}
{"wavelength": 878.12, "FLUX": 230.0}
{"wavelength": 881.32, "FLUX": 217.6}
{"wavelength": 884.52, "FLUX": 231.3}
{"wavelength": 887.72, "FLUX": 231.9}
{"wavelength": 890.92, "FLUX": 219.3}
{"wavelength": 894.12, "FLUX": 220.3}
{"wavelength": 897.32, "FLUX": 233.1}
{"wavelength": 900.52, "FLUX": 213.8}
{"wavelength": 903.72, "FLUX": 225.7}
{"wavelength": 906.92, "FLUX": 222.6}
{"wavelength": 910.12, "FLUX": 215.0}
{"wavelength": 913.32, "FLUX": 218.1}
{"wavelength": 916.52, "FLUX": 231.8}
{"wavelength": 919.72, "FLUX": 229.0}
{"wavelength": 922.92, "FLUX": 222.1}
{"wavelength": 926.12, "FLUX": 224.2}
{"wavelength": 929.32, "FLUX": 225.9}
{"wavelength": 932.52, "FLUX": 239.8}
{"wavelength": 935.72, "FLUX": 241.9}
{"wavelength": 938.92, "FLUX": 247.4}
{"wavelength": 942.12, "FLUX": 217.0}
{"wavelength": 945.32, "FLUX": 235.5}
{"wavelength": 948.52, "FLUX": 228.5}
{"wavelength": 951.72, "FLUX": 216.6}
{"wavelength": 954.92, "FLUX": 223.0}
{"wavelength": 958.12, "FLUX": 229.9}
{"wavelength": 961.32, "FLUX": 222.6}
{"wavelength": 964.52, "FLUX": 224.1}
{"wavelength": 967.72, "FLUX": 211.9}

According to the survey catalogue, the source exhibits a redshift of 0.15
